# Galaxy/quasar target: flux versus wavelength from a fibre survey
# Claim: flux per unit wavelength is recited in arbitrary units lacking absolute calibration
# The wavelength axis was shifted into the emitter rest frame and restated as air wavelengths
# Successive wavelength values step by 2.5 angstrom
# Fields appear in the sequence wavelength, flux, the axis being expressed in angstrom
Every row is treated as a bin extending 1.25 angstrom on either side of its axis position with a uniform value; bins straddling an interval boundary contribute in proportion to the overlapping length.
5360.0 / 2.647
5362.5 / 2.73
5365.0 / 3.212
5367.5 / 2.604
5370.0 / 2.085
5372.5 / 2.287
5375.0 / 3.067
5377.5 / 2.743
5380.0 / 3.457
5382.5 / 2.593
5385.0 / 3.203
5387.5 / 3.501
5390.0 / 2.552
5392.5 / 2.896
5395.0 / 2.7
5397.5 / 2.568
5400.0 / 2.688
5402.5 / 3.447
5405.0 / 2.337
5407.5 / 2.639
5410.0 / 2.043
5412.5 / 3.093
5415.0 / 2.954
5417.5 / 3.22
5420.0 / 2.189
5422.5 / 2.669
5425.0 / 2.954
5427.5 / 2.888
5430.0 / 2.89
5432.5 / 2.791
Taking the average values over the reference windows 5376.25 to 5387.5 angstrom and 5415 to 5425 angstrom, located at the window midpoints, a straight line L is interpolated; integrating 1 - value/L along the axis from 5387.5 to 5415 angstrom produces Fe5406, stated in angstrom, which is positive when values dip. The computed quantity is 1.51 angstrom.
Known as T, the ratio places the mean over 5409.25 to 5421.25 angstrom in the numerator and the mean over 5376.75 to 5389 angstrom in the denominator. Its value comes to 0.88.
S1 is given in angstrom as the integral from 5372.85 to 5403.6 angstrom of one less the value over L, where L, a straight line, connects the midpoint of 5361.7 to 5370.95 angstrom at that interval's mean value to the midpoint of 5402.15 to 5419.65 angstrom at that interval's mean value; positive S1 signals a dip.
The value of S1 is -2.5 angstrom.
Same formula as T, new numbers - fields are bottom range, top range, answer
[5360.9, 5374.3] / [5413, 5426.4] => 1.08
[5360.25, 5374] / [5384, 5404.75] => 1.12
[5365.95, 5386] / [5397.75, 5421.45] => 0.99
